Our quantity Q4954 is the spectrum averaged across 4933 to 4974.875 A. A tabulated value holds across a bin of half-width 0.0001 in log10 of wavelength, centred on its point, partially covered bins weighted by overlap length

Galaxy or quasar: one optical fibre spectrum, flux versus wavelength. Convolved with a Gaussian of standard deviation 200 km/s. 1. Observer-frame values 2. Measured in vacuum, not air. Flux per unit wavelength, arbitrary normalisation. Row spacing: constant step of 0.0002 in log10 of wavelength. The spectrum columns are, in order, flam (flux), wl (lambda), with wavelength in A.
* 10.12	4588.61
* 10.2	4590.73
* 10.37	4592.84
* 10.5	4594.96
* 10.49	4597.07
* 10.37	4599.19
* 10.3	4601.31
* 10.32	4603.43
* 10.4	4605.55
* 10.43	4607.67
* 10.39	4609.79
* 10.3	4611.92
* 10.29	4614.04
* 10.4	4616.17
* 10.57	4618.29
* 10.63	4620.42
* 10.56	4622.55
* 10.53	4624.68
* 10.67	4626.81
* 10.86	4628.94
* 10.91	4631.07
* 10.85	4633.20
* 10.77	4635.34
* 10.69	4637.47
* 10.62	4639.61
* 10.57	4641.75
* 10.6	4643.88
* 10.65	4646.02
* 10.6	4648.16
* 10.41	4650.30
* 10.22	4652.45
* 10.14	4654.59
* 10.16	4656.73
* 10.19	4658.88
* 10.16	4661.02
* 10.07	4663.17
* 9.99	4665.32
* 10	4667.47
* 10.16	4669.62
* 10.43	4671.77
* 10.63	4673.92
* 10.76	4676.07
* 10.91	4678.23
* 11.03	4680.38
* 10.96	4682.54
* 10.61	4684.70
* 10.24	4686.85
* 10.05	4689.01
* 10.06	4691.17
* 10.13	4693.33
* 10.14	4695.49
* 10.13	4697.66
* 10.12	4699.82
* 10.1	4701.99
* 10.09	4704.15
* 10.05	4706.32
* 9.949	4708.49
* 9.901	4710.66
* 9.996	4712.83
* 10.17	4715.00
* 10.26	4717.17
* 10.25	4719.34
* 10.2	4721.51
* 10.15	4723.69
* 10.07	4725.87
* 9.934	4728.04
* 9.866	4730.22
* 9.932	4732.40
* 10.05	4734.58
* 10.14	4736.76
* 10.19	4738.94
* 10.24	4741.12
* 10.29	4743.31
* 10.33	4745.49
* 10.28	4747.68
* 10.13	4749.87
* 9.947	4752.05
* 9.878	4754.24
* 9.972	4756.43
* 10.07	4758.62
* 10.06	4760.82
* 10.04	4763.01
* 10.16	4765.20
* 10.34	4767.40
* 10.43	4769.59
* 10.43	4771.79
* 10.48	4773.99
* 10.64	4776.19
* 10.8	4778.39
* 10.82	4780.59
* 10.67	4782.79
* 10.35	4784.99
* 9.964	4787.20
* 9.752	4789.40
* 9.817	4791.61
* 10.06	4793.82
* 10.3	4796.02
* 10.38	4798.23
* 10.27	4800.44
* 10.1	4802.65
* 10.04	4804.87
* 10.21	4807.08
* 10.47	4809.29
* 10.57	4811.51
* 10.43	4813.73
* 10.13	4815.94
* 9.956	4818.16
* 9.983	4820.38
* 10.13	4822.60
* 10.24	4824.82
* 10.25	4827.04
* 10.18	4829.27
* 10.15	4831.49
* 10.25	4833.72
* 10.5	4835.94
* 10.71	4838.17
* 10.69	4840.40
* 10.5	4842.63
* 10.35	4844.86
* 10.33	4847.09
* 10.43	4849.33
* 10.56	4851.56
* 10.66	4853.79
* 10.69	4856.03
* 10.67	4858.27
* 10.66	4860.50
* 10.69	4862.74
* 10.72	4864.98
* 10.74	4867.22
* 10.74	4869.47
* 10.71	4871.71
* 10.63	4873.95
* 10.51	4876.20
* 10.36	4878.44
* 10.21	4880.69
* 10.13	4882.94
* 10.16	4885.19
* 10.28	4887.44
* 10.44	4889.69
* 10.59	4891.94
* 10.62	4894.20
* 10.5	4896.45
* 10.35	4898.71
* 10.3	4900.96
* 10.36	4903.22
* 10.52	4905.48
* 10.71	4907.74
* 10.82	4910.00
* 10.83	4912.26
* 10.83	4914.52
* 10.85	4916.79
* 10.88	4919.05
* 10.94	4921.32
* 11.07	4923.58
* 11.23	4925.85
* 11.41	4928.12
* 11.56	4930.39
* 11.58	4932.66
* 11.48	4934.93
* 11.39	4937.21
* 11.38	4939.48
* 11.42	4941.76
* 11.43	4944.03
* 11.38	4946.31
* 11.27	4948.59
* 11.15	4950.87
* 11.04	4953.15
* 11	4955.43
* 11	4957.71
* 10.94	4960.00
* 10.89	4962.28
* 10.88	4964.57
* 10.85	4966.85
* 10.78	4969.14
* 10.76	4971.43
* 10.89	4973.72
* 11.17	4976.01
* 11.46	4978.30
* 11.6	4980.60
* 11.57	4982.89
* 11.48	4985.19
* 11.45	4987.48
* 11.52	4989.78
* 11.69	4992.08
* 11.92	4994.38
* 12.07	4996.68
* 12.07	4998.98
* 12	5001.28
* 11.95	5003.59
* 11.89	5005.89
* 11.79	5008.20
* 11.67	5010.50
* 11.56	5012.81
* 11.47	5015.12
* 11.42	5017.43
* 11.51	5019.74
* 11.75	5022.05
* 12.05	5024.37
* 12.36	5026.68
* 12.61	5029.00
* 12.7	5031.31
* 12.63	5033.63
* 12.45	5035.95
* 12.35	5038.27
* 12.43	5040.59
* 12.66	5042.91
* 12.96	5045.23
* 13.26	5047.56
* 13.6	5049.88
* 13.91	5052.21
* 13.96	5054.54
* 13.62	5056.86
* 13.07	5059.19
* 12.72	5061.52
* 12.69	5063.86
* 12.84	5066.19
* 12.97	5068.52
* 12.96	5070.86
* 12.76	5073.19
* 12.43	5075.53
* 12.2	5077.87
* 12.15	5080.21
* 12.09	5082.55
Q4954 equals 11.1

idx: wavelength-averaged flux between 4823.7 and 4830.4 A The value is 10.2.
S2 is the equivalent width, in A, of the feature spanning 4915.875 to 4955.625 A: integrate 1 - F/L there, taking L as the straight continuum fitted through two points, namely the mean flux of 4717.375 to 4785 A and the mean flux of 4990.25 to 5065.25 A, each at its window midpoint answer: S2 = 1.4 A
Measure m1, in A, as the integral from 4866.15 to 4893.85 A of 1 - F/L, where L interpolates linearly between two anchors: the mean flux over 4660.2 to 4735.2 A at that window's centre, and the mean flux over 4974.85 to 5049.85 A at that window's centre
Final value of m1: 1.95 A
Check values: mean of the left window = 10.2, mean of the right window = 12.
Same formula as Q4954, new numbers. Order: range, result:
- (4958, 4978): 10.9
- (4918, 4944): 11.3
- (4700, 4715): 10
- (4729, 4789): 10.2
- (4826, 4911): 10.5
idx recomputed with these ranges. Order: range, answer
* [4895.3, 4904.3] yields 10.4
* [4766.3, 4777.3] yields 10.5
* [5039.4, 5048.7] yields 12.8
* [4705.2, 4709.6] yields 9.98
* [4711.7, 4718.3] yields 10.1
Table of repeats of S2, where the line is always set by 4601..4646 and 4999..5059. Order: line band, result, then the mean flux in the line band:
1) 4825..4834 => 1.0 A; 10.2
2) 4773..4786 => 0.8 A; 10.6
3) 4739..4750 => 0.9 A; 10.3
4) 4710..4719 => 0.7 A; 10.1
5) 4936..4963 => 1.9 A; 11.2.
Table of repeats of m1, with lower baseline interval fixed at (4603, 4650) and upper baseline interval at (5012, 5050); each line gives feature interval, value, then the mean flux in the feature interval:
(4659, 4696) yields 1.5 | 10.4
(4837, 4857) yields 1.7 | 10.5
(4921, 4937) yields 0.7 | 11.3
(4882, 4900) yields 2.0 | 10.4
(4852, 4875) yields 1.8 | 10.7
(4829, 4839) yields 1.0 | 10.4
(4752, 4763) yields 1.1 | 9.99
